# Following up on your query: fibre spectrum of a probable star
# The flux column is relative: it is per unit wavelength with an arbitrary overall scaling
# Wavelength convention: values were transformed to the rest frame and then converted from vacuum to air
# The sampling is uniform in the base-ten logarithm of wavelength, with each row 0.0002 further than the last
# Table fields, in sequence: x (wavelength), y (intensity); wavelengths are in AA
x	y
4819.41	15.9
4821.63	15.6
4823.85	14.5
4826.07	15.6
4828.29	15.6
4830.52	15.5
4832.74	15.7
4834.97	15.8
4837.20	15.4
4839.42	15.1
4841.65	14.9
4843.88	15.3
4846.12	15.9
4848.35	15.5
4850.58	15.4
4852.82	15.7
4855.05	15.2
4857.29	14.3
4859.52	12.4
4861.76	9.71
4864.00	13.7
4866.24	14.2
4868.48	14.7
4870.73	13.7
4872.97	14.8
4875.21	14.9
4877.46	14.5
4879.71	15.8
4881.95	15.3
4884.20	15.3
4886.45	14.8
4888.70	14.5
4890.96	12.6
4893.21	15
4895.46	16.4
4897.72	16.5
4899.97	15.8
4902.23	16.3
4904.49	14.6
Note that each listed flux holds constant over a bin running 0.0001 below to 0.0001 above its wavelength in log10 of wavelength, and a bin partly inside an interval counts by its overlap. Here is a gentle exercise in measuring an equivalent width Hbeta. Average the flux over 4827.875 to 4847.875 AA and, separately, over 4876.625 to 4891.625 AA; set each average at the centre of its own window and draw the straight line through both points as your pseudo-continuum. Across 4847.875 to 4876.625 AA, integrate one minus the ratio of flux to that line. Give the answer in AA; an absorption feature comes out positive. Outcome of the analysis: 1.8 AA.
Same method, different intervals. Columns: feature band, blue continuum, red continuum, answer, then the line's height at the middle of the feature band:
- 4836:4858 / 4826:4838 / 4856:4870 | -1.32 AA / 14.4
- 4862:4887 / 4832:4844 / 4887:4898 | 0.84 AA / 15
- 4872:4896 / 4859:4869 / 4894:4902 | -0.12 AA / 14.8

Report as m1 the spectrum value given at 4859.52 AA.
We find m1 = 12.4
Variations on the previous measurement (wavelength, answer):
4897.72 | 16.5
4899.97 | 15.8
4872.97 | 14.8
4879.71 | 15.8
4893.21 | 15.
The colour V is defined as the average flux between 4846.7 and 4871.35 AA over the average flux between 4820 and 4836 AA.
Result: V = 0.9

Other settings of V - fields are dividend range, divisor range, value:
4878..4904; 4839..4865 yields 1.06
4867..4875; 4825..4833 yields 0.93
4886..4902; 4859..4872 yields 1.16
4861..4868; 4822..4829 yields 0.84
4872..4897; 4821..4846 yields 0.97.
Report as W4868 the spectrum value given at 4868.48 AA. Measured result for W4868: 14.7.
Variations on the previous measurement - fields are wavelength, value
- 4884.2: 15.3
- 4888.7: 14.5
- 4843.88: 15.3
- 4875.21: 14.9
